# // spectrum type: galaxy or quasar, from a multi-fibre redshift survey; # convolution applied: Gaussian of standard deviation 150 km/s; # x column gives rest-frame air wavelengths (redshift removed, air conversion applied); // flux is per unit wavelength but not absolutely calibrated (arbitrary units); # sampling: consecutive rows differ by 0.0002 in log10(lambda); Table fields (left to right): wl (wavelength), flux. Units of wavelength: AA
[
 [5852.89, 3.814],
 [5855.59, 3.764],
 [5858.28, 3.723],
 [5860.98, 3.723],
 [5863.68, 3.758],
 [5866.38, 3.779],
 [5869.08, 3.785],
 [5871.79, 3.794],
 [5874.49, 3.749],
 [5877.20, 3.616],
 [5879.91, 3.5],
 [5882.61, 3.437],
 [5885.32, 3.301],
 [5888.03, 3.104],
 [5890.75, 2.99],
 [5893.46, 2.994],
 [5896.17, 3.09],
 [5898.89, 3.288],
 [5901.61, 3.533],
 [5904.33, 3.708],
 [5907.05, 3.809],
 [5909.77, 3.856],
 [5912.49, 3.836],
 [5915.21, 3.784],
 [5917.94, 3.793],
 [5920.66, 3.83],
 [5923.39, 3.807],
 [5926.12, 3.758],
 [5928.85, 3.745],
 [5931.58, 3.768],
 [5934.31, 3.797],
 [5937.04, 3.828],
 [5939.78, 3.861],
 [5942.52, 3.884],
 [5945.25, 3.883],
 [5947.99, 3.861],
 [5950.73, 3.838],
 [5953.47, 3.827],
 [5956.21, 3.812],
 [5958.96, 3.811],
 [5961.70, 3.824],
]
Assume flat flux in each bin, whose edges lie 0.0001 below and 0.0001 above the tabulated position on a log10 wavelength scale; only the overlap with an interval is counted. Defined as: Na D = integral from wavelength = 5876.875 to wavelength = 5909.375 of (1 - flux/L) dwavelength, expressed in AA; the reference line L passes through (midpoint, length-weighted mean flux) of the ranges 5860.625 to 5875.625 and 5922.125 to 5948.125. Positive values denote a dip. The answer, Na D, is 3.6 AA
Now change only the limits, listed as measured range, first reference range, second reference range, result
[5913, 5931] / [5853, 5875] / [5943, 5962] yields 0.12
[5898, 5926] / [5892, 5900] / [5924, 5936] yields -2.53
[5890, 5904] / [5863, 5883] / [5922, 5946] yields 1.91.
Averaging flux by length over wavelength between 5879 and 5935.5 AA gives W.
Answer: 3.56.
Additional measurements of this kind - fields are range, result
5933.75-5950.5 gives 3.85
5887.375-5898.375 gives 3.06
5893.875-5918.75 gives 3.61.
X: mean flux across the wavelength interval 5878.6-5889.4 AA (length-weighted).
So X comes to 3.33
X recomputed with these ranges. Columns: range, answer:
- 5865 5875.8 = 3.78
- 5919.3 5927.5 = 3.8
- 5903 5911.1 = 3.79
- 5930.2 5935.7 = 3.79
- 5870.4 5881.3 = 3.66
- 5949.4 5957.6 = 3.82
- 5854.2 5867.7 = 3.75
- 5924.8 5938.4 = 3.78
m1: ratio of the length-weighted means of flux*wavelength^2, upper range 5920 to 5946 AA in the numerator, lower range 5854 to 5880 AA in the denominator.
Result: 1.0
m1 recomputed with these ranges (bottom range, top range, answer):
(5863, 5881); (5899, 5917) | 1.02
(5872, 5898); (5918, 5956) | 1.17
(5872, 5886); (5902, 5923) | 1.08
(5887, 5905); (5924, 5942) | 1.19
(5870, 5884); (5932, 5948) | 1.08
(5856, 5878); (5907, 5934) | 1.03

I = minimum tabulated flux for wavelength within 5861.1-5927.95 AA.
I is 2.99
